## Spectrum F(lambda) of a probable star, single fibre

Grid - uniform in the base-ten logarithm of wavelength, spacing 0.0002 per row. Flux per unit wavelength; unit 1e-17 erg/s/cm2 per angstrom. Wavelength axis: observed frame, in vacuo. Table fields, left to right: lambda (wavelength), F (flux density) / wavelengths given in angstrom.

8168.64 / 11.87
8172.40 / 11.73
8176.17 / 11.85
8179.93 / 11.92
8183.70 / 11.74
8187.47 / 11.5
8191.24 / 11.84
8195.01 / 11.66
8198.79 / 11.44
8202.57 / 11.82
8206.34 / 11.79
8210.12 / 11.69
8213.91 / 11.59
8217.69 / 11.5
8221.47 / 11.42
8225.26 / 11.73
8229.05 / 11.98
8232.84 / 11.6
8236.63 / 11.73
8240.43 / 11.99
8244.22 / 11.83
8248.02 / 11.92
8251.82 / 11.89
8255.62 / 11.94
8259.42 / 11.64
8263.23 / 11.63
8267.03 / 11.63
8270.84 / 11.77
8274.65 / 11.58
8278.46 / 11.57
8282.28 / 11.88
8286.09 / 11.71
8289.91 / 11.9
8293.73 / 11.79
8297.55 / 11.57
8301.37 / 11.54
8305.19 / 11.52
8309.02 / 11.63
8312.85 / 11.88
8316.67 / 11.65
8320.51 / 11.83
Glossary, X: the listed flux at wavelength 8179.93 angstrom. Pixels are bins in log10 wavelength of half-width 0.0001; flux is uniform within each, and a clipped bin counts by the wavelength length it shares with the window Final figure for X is 11.92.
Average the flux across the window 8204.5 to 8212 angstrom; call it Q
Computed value 11.7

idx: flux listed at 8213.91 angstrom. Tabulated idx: 11.59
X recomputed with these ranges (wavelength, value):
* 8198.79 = 11.44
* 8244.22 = 11.83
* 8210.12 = 11.69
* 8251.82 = 11.89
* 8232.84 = 11.6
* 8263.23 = 11.63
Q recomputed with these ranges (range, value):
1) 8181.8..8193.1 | 11.7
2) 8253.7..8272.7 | 11.7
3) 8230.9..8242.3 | 11.8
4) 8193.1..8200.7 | 11.5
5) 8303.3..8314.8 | 11.7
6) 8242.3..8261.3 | 11.8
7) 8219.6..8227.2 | 11.6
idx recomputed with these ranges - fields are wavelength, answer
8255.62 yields 11.94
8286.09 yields 11.71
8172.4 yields 11.73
